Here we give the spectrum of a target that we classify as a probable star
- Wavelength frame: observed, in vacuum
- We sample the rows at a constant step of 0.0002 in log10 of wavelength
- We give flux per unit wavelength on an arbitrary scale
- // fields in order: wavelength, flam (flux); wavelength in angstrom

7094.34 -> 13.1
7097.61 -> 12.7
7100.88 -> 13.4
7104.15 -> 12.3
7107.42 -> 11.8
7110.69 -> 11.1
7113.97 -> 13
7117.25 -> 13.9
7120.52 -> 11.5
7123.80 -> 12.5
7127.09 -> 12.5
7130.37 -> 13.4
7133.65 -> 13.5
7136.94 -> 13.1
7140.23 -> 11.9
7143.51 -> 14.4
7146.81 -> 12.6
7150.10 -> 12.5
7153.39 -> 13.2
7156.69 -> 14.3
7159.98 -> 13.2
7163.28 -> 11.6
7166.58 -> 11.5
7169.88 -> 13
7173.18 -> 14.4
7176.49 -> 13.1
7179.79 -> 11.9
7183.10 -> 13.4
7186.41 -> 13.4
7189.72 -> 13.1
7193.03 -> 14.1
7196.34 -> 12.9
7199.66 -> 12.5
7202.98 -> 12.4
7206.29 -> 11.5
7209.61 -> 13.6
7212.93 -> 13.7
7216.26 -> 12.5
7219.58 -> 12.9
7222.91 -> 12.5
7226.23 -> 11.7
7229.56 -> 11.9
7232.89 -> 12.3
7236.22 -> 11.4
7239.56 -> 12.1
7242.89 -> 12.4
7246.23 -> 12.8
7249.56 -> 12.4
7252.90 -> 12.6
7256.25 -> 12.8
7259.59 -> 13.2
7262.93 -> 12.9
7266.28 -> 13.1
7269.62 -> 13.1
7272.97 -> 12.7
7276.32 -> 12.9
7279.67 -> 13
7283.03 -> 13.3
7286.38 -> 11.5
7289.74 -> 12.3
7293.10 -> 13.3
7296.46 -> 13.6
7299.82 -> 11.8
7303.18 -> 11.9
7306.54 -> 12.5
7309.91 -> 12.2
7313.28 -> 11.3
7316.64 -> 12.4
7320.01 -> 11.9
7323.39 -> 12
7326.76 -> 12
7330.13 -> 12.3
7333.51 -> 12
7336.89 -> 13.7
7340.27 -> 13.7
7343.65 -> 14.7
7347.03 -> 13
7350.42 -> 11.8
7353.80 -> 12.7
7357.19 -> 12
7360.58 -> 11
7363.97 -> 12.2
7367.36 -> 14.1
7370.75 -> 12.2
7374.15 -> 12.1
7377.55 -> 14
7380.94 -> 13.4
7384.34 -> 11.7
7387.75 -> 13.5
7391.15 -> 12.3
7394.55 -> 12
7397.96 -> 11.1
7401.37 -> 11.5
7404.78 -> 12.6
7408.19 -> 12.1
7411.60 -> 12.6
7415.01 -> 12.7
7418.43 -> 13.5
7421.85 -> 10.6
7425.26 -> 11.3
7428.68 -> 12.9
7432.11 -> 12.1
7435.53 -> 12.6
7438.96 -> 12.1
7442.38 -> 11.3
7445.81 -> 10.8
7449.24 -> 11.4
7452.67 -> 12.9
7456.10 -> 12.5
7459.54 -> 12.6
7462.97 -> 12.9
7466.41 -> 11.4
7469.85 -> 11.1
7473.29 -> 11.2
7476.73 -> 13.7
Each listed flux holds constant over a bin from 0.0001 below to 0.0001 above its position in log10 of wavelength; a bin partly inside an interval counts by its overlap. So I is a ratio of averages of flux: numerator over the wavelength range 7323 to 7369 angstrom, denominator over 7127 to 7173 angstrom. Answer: 0.98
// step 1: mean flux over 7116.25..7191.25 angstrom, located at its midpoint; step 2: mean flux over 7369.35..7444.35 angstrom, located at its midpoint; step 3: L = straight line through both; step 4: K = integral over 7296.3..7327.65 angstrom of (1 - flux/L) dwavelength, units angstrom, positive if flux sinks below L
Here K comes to 1.1 angstrom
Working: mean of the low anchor 12.9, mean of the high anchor 12.3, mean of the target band 12.1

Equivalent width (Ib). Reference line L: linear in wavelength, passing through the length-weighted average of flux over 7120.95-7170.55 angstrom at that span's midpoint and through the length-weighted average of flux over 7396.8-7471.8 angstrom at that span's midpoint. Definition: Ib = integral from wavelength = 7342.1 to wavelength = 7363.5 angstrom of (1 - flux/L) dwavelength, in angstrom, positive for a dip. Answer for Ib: -0.4 angstrom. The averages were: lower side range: 12.8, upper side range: 12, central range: 12.5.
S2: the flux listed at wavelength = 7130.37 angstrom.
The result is 13.4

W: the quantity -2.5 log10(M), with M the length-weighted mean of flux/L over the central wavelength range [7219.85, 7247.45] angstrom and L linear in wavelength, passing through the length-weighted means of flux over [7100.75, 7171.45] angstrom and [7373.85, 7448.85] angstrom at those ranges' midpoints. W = 0.033 mag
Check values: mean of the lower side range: 12.7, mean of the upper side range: 12.2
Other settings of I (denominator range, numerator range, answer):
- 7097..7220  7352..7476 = 0.95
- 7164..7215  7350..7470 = 0.95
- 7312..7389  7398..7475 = 0.95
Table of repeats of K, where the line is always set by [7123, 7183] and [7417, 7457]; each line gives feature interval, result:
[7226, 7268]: 0.5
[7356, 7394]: -1.2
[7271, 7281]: -0.3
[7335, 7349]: -1.6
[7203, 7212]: 0.1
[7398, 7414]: 0.0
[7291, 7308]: -0.2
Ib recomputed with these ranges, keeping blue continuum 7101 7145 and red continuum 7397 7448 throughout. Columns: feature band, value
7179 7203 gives -0.9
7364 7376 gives -0.6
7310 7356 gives -1.3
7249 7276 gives -1.1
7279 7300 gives -0.7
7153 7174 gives -0.6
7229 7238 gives 0.4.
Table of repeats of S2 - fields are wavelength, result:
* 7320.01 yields 11.9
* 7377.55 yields 14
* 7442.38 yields 11.3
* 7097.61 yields 12.7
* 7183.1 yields 13.4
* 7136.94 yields 13.1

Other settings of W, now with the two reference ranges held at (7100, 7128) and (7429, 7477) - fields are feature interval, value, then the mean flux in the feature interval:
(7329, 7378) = -0.05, 12.7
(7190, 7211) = -0.05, 12.8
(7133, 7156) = -0.06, 13.1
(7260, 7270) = -0.07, 13.1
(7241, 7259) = -0.03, 12.6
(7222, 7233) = 0.02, 12.1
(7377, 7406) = -0.03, 12.4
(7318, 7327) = 0.02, 12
